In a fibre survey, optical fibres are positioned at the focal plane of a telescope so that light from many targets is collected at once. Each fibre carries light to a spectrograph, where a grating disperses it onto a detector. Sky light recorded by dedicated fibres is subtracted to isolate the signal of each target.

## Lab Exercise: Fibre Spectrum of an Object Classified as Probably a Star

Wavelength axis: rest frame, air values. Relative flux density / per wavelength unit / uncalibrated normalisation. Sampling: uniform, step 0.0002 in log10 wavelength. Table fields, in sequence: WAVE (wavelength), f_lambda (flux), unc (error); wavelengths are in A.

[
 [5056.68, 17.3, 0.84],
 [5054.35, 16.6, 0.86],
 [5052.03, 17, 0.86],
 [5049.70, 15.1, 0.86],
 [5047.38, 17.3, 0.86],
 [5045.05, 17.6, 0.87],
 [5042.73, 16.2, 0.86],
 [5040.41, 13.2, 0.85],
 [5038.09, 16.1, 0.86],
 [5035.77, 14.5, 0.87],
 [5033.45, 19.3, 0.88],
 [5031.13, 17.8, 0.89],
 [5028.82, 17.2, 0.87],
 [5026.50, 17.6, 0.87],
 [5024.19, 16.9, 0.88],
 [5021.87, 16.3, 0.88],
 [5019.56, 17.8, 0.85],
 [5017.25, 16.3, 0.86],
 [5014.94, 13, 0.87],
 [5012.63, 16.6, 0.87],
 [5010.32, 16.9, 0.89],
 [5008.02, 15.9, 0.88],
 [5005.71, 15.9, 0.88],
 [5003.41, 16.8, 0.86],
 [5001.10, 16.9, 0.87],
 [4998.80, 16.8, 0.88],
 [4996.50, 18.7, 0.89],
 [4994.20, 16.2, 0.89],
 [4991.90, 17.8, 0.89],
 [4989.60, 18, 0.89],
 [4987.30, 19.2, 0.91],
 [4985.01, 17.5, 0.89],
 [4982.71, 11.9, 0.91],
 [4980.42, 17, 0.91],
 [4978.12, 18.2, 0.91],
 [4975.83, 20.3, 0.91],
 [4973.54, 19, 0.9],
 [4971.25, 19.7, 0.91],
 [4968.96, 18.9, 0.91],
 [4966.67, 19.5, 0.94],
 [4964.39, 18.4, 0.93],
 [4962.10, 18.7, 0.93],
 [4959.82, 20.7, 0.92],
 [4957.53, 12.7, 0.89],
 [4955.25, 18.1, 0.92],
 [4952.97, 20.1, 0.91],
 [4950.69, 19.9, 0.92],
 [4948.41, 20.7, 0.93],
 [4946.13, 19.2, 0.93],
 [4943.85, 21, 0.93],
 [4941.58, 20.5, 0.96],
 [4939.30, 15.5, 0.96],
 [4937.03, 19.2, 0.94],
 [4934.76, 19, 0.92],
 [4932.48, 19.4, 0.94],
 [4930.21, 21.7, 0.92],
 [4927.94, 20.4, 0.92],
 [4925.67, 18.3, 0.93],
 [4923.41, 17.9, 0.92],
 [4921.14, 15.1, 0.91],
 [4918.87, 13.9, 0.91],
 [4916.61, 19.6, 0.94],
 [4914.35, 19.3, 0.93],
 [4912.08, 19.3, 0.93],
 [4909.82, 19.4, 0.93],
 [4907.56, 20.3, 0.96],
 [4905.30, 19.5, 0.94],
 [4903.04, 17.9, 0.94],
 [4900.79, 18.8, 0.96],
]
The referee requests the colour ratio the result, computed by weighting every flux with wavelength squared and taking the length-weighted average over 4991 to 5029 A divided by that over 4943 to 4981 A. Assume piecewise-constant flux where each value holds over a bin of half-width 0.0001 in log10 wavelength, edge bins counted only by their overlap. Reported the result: 0.9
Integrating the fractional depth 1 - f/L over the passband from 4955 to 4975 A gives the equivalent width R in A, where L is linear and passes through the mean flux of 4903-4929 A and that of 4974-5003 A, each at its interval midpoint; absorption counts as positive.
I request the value -0.8 A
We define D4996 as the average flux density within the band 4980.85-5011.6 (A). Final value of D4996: 16.8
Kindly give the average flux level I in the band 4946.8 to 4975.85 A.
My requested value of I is 18.9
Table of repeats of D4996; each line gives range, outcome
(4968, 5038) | 17.1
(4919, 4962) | 18.7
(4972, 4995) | 17.6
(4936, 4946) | 19.1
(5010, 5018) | 15.5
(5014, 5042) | 16.4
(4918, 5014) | 18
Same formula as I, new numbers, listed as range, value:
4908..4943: 18.6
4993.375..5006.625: 16.9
